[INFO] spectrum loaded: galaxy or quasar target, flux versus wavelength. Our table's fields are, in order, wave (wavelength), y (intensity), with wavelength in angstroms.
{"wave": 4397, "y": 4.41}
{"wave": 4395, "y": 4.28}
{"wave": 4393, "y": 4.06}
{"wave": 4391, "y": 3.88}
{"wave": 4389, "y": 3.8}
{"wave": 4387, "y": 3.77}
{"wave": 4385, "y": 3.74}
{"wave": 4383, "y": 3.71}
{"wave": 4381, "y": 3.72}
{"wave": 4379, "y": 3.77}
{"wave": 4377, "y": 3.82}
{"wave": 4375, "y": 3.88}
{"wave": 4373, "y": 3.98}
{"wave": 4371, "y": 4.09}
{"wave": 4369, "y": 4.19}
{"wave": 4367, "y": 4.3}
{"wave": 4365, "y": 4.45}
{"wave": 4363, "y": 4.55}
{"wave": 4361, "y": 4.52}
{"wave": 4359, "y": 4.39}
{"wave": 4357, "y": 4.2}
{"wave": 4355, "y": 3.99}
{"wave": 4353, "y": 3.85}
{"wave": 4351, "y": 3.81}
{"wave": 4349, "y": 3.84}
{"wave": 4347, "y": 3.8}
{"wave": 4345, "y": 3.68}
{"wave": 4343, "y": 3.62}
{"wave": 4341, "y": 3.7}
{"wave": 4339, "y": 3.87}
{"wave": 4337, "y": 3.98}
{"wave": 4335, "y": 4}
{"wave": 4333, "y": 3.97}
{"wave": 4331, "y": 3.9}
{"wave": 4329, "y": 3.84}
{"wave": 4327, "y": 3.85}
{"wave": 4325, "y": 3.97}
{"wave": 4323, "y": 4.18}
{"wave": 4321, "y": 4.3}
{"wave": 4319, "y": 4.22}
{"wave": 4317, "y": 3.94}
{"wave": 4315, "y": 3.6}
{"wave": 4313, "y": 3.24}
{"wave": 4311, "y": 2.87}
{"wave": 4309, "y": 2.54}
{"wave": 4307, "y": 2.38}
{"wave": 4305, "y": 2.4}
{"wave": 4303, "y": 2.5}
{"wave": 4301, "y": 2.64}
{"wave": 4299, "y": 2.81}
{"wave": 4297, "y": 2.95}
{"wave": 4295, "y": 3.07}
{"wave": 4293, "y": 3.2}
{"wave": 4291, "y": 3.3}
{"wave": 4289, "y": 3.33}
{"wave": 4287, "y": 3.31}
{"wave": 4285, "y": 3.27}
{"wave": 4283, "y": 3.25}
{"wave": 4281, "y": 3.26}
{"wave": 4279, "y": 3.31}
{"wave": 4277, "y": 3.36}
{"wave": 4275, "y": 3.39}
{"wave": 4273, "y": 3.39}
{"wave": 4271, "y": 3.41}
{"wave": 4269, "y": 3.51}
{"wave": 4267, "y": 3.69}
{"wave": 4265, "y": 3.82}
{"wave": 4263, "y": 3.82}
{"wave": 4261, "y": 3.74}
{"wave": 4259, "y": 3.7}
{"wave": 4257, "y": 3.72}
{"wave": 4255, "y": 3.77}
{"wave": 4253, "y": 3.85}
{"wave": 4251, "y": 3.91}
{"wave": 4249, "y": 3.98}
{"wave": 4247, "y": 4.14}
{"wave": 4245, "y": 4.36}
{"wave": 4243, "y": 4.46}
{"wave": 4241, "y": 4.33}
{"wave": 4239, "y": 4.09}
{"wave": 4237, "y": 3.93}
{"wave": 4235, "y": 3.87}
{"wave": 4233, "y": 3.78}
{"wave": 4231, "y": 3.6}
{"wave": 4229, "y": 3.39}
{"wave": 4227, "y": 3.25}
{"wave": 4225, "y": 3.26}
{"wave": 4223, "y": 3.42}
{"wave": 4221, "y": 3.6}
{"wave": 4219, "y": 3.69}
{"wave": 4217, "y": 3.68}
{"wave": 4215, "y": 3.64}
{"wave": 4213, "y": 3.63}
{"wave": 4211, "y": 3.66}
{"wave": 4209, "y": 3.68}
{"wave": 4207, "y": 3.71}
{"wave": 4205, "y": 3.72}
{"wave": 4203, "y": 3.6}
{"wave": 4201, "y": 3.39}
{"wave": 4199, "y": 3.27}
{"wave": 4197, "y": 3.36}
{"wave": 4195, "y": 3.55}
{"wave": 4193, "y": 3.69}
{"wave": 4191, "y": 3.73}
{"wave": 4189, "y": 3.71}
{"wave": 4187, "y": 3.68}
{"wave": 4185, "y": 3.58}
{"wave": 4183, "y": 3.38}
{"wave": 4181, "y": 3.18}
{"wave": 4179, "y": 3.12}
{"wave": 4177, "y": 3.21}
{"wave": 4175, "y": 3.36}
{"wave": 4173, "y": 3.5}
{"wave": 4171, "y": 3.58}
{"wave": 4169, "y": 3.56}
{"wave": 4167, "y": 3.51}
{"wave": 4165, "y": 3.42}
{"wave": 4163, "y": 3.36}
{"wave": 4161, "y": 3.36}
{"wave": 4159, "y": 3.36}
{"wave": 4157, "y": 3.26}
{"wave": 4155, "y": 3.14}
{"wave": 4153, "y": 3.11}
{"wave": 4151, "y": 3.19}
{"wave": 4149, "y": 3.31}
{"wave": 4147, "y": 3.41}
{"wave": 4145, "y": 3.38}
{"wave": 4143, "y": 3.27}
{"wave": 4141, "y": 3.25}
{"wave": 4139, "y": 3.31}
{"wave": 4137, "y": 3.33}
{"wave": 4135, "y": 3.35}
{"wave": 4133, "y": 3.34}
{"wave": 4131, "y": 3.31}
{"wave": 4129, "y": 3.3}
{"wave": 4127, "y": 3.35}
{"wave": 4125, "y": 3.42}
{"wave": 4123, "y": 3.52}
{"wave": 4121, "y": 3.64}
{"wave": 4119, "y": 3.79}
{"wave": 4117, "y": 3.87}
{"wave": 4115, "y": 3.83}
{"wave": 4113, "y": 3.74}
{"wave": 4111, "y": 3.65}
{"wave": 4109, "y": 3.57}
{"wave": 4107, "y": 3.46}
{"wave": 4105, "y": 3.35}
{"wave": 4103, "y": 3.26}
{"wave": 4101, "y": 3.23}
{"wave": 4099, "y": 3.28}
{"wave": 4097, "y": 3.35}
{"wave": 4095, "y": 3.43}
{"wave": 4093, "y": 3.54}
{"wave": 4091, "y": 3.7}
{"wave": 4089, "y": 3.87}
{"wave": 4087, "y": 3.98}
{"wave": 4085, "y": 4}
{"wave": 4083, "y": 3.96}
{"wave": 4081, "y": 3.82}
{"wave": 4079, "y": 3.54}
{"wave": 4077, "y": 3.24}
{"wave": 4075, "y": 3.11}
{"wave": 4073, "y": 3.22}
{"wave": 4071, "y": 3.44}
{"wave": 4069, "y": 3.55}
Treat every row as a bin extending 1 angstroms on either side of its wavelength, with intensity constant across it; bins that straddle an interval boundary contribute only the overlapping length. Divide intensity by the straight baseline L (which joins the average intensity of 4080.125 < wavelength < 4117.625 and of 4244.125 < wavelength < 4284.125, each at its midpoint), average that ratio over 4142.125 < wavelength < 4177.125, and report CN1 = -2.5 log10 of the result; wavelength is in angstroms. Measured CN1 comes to 0.09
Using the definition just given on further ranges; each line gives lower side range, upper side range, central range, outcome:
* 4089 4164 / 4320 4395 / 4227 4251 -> -0.08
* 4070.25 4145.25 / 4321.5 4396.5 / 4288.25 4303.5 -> 0.28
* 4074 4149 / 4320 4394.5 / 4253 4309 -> 0.17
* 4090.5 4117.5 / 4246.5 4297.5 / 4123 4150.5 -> 0.05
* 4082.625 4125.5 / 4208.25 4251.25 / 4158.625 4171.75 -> 0.07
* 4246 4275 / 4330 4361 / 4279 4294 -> 0.16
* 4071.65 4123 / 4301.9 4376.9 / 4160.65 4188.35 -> 0.07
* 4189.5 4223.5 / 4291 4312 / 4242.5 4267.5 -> -0.23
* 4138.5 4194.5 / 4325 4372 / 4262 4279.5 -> 0.07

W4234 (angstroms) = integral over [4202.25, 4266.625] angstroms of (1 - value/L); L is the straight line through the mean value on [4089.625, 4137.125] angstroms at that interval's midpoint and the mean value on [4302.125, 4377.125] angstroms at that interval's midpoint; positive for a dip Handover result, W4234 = -2.1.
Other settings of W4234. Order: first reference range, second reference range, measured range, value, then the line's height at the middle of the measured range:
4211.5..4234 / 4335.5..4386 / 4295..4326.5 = 4.8 angstroms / 3.82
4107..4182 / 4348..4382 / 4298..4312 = 4.7 angstroms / 3.9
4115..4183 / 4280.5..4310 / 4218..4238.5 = -2.9 angstroms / 3.14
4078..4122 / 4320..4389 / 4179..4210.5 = 1.9 angstroms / 3.76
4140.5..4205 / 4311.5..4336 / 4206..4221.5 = -0.5 angstroms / 3.54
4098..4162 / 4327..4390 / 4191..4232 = 0.6 angstroms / 3.6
